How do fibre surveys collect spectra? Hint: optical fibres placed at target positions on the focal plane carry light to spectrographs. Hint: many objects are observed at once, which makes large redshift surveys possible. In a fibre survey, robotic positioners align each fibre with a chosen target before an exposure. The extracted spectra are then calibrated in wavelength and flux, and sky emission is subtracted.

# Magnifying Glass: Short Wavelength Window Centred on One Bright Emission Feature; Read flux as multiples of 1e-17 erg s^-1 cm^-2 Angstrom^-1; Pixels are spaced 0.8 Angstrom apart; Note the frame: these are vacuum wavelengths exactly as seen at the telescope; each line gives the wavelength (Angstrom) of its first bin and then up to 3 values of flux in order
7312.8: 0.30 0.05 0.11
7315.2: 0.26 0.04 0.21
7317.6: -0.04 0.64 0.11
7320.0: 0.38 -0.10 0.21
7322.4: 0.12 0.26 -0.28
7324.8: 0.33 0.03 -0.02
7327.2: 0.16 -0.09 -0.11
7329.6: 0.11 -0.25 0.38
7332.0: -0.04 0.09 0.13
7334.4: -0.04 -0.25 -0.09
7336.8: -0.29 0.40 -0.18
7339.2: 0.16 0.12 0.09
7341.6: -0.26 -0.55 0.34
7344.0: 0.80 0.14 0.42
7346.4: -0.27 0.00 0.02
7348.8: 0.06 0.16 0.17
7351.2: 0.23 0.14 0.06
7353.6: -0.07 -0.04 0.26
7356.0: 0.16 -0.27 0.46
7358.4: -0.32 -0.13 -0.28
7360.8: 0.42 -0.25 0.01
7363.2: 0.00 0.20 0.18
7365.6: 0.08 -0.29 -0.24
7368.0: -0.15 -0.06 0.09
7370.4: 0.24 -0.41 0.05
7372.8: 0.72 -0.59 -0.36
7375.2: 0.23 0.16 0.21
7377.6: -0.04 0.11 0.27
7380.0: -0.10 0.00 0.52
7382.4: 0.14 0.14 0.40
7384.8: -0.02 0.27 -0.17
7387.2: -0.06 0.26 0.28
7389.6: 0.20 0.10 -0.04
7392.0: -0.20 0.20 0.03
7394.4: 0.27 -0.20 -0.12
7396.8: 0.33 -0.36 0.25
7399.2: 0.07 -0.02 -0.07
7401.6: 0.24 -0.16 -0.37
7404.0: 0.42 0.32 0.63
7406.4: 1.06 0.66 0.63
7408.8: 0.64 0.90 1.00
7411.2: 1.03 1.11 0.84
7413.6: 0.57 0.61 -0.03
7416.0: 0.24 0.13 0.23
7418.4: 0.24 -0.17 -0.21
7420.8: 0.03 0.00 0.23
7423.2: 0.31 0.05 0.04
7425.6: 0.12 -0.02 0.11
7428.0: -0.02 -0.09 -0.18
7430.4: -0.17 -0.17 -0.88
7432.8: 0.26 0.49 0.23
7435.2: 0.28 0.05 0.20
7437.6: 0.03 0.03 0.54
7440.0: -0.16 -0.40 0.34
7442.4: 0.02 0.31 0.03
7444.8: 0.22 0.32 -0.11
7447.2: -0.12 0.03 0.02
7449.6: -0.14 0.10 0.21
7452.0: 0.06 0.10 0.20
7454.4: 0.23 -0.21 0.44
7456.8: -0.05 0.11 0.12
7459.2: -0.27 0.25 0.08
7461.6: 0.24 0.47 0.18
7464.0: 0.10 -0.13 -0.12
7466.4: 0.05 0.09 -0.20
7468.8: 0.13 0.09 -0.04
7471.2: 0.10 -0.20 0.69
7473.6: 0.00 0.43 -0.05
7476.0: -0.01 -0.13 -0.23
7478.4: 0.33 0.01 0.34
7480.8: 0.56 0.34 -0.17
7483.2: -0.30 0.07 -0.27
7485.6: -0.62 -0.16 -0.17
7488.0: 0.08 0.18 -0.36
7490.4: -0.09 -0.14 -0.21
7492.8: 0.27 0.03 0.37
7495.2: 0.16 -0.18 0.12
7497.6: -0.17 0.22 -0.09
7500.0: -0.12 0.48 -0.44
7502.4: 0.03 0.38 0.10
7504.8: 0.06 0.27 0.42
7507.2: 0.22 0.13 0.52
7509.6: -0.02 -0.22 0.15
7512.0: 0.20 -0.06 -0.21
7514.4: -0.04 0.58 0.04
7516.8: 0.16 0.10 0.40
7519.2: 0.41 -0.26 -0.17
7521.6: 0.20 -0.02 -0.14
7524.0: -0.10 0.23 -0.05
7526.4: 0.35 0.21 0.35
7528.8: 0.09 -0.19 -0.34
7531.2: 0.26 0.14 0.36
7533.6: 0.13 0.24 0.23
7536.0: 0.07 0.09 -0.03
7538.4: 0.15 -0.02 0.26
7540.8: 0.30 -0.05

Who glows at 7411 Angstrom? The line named [O II] 3727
